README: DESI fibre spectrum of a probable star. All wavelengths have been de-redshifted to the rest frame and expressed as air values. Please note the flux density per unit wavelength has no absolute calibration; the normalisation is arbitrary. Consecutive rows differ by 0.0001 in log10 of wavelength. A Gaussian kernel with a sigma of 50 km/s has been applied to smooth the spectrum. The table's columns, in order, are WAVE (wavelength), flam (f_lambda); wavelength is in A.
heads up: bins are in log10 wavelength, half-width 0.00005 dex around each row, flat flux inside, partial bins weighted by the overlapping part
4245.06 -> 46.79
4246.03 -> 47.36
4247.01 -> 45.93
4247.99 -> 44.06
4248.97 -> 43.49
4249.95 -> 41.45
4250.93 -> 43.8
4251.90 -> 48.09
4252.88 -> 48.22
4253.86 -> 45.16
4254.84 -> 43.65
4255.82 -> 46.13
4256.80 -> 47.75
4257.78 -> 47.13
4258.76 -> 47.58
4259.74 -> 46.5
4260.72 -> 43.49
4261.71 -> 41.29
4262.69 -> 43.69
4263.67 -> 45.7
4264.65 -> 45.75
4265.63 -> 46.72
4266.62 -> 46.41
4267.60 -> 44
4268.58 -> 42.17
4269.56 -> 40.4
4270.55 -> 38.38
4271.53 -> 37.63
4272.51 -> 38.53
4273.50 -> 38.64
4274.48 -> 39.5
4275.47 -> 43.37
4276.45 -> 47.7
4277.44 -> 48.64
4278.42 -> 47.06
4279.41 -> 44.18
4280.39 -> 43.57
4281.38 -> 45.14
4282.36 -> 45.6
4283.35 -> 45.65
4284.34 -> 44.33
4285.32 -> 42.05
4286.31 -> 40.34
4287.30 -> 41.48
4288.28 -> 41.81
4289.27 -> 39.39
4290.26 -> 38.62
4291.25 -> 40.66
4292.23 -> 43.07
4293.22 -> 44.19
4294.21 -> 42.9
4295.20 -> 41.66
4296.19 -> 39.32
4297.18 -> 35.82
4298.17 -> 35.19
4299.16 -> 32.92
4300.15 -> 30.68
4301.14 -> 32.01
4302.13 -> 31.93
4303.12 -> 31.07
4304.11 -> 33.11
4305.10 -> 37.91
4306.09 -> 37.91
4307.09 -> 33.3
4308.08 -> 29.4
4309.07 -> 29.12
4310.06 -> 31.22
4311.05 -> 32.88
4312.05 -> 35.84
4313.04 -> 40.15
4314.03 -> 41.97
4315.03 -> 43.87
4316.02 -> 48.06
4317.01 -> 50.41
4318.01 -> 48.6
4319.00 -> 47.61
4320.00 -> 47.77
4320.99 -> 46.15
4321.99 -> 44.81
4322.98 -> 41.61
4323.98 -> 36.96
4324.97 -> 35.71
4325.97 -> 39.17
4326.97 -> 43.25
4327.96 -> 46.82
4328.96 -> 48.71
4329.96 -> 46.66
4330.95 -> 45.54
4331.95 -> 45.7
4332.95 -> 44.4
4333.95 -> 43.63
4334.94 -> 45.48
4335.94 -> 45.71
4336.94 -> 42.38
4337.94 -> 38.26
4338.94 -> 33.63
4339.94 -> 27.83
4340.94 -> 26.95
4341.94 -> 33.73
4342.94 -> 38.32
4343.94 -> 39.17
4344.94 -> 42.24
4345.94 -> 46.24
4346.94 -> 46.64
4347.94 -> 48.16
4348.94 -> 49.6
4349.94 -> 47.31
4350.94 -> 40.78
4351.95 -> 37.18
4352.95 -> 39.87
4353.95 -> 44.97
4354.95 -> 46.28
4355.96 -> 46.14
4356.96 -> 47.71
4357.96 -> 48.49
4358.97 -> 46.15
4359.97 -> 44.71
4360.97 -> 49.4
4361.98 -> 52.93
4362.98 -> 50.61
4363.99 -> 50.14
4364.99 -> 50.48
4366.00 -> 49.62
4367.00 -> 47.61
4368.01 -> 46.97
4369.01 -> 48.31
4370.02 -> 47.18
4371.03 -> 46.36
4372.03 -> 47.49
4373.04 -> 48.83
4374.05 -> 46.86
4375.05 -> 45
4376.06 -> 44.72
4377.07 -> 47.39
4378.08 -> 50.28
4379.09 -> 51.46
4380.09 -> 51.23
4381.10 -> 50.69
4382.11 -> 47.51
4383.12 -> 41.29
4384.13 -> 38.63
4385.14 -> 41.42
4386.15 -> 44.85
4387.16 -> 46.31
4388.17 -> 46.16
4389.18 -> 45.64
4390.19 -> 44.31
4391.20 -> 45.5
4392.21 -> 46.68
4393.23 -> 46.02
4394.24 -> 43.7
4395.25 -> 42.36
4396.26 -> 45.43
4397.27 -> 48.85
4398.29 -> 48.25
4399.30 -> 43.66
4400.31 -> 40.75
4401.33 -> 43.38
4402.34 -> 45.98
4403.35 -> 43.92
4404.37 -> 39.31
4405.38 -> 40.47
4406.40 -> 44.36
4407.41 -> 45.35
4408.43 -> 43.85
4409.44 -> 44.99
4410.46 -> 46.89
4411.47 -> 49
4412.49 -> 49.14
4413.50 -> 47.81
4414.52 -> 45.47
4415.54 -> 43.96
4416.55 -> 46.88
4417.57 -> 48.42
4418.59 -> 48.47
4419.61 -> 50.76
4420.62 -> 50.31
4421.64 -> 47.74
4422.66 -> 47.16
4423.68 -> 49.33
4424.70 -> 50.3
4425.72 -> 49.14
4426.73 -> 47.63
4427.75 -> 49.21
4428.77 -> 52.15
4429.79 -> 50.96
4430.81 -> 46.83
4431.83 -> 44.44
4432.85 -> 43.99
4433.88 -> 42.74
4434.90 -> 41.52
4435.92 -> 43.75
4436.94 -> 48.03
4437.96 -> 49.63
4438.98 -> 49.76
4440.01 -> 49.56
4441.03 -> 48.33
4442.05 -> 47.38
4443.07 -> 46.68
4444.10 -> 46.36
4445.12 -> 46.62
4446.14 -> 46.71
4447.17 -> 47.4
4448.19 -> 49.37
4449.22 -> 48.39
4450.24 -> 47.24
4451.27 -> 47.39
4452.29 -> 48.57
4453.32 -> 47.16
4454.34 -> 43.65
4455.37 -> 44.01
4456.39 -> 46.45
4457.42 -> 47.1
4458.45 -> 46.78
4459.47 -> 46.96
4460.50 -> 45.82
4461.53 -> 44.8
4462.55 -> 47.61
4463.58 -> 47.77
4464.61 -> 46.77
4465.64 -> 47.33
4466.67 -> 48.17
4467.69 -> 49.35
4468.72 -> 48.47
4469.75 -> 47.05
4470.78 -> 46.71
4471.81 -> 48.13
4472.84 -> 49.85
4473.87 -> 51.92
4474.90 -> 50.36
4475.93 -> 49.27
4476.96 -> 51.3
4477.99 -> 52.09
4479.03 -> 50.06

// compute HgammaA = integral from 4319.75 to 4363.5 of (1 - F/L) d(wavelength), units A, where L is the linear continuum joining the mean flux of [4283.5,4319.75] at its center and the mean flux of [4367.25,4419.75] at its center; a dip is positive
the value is -1.4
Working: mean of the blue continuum 38.8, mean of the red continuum 45.9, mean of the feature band 43.2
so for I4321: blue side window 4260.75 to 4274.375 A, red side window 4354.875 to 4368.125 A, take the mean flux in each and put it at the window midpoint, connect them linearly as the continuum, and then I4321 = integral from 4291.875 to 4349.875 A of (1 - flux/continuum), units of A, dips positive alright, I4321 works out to 7.19 A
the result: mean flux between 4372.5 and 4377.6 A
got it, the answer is 46.5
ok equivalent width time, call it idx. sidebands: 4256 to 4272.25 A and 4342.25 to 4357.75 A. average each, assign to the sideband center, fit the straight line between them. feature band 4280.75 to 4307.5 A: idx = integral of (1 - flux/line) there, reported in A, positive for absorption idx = 3.1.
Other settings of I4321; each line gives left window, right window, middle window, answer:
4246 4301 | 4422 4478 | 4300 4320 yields 2.8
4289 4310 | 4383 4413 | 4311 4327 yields -2.2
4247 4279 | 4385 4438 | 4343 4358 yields 0.3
